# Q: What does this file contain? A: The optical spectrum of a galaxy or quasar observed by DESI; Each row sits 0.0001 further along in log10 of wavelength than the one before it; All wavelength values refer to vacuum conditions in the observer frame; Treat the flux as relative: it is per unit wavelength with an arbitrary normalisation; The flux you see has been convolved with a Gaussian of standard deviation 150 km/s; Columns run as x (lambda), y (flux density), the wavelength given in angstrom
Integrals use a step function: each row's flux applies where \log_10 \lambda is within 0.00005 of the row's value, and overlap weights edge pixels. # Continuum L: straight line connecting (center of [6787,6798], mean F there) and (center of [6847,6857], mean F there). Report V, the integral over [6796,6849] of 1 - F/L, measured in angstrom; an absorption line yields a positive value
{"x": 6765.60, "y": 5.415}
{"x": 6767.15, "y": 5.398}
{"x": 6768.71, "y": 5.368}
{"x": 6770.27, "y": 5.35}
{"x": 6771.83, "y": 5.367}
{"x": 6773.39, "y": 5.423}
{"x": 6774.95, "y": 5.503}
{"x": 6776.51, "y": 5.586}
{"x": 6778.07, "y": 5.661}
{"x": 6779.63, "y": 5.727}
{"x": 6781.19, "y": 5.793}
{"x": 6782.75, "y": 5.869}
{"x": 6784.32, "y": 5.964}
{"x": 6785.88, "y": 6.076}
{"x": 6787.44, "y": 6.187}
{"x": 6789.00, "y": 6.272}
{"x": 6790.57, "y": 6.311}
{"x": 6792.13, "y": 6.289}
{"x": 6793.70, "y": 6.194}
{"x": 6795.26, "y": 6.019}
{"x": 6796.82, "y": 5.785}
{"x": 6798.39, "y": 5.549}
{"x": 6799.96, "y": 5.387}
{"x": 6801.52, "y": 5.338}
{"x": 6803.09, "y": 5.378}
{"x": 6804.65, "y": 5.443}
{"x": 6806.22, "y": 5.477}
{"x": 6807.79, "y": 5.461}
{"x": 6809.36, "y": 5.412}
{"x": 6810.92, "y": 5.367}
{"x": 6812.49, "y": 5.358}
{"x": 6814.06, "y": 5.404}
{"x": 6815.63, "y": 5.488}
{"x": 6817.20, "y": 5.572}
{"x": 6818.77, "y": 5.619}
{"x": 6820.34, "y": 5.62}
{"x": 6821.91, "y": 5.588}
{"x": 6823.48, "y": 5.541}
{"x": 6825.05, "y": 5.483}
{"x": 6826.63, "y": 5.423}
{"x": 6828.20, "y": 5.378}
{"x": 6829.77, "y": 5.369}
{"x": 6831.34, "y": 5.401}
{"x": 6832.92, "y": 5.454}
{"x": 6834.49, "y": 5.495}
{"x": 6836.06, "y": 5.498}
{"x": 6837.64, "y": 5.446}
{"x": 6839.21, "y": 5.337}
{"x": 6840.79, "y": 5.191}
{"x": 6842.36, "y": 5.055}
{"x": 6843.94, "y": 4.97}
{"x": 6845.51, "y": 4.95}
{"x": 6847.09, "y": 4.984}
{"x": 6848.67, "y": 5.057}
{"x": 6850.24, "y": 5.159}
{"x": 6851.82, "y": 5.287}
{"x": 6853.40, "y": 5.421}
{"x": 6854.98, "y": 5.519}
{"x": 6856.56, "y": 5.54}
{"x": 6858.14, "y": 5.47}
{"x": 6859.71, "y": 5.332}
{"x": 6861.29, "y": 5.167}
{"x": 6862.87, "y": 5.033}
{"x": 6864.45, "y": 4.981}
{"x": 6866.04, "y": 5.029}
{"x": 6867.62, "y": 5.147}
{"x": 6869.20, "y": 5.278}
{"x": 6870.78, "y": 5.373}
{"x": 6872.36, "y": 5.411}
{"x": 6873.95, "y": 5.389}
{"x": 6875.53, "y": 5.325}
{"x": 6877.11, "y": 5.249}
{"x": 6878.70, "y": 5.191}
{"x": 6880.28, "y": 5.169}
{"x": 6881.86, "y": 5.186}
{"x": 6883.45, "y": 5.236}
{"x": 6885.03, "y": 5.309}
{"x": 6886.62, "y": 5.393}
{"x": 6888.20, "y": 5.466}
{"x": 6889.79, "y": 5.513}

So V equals 2.9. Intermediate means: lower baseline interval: 6.13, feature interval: 5.39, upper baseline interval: 5.29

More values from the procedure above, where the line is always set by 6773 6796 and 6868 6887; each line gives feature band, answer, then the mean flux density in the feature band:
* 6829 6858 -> 1.23 angstrom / 5.29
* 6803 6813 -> 0.61 angstrom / 5.42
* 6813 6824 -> 0.30 angstrom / 5.54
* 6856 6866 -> 0.32 angstrom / 5.23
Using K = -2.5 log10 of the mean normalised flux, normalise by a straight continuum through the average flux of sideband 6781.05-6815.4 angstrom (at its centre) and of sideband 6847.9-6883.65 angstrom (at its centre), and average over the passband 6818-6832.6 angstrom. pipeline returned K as 0.01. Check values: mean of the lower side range 5.74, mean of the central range 5.49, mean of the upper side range 5.26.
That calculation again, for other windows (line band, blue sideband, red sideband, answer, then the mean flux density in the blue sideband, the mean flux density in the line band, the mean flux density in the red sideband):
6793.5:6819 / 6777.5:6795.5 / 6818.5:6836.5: 0.047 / 6.03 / 5.53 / 5.49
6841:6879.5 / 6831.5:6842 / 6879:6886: 0.018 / 5.39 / 5.22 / 5.23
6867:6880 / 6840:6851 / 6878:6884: -0.026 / 5.05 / 5.29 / 5.2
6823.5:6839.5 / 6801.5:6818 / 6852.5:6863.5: -0.008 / 5.43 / 5.44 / 5.36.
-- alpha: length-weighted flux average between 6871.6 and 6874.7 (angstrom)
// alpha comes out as 5.39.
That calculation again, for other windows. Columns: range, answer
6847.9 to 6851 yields 5.12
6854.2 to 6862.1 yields 5.41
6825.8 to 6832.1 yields 5.39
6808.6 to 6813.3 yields 5.39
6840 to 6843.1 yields 5.13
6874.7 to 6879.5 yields 5.26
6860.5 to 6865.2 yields 5.06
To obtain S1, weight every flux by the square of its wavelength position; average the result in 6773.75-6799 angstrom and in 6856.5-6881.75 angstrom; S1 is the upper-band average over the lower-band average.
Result 0.91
